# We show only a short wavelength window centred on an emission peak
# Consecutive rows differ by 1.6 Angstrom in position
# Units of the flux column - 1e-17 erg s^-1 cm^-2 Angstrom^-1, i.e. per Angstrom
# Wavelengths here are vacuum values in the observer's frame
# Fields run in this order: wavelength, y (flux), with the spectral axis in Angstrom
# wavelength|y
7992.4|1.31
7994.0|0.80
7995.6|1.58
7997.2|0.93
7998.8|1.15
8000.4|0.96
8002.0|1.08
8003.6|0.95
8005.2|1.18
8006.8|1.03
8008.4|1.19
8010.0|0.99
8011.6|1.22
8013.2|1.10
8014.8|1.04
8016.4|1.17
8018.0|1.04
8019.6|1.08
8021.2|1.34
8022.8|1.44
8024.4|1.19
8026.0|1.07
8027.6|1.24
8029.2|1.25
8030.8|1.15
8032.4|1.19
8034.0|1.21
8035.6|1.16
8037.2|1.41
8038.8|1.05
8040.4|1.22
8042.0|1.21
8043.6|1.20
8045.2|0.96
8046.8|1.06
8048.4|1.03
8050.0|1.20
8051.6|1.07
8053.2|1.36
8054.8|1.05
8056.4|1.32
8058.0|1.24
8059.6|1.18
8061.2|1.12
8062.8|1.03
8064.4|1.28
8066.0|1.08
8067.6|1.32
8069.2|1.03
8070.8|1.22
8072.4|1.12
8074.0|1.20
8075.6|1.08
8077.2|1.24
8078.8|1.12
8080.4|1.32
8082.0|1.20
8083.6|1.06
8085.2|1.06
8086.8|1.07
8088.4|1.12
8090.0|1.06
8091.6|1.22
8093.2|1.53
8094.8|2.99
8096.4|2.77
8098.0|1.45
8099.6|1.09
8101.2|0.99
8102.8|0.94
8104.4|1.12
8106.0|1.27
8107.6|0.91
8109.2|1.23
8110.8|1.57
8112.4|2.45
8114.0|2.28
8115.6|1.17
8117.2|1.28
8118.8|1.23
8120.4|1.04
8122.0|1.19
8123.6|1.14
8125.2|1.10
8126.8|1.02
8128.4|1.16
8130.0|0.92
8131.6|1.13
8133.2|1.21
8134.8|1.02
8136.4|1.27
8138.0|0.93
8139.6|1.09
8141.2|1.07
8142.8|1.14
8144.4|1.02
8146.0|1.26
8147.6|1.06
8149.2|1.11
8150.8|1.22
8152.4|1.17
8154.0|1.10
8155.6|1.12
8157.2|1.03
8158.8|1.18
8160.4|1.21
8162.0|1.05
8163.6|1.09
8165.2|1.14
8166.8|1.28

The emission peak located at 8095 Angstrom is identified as [S II]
